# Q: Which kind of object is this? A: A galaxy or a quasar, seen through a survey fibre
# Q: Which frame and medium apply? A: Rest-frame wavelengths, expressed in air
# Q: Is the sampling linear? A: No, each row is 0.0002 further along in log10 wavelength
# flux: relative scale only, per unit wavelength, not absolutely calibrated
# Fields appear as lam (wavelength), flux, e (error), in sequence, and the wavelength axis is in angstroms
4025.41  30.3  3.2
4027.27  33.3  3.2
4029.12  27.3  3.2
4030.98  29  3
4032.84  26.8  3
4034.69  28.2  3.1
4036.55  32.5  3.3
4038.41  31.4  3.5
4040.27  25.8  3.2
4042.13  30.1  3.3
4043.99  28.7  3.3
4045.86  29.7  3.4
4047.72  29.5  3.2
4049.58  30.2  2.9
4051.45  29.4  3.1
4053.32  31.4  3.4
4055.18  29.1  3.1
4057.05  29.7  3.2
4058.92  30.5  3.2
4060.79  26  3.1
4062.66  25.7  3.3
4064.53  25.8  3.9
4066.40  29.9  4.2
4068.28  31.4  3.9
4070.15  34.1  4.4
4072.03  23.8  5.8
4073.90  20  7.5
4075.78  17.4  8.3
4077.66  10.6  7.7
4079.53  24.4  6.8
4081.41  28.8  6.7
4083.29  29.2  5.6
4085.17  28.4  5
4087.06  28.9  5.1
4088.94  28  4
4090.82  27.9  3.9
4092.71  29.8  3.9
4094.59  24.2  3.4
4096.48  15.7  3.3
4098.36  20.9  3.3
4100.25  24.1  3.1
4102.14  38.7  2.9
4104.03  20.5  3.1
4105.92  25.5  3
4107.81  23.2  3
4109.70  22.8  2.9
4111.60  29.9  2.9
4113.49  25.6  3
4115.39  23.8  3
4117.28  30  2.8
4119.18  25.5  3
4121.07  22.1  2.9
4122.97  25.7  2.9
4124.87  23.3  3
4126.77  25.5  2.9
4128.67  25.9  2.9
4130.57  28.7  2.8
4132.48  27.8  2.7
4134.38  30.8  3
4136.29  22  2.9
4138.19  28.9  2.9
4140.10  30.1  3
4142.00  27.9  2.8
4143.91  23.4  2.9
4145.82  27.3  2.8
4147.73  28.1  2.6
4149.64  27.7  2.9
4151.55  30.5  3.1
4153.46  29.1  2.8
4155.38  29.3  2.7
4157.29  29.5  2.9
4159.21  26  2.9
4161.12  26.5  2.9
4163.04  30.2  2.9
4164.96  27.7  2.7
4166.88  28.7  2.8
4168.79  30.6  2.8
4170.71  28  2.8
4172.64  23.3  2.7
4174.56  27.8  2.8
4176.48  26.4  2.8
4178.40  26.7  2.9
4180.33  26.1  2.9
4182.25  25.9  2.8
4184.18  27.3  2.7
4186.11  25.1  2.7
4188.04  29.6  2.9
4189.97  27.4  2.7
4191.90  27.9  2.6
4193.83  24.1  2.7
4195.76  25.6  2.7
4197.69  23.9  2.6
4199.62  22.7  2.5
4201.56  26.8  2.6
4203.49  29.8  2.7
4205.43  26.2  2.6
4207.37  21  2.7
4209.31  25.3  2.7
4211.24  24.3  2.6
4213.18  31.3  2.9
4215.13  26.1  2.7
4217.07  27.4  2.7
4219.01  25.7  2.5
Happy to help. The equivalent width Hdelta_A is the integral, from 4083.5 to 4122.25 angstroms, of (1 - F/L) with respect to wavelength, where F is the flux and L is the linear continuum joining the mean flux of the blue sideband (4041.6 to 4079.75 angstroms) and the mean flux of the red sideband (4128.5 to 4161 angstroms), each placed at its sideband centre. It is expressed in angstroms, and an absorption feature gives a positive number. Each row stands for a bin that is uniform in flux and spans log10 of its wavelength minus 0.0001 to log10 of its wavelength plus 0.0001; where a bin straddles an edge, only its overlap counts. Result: 2.2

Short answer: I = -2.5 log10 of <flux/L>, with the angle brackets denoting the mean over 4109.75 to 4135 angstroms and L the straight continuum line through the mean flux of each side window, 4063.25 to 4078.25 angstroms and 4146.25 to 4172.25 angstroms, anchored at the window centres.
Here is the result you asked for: 0.02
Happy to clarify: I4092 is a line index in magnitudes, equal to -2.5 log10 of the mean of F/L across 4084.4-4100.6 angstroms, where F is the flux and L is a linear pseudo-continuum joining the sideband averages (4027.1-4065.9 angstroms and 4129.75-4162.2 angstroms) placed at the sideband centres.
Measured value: 0.127 mag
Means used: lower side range 29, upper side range 27.9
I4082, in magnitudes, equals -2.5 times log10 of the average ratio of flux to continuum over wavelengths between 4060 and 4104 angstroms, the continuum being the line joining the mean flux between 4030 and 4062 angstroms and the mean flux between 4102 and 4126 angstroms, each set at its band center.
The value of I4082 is 0.06 mag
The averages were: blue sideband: 29.3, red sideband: 25.5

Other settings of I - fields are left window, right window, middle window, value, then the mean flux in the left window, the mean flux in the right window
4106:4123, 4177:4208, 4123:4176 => -0.08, 25.4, 26.1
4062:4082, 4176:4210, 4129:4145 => -0.08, 24.6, 26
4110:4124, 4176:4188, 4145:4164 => -0.09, 25.9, 26.5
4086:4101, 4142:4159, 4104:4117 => 0.04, 25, 28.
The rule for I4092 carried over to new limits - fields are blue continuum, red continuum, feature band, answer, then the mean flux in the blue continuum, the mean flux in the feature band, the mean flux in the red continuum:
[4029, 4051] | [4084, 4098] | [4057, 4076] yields 0.02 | 29.2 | 27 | 26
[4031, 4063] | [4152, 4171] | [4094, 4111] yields 0.20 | 29.2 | 24.1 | 28.6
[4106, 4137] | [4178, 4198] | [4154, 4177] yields -0.07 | 25.8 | 27.9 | 26.4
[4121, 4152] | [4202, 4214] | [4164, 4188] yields -0.02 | 26.9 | 27.1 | 26.3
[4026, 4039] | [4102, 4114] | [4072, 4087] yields 0.18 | 29.8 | 23.1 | 25.8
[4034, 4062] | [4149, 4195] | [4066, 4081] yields 0.21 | 29.5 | 23.9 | 27.5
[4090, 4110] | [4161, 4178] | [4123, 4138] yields -0.01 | 24.9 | 26.4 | 27.7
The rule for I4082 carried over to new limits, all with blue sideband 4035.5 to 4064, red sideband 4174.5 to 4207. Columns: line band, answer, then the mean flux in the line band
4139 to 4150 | -0.01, 27.4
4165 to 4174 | -0.04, 27.7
